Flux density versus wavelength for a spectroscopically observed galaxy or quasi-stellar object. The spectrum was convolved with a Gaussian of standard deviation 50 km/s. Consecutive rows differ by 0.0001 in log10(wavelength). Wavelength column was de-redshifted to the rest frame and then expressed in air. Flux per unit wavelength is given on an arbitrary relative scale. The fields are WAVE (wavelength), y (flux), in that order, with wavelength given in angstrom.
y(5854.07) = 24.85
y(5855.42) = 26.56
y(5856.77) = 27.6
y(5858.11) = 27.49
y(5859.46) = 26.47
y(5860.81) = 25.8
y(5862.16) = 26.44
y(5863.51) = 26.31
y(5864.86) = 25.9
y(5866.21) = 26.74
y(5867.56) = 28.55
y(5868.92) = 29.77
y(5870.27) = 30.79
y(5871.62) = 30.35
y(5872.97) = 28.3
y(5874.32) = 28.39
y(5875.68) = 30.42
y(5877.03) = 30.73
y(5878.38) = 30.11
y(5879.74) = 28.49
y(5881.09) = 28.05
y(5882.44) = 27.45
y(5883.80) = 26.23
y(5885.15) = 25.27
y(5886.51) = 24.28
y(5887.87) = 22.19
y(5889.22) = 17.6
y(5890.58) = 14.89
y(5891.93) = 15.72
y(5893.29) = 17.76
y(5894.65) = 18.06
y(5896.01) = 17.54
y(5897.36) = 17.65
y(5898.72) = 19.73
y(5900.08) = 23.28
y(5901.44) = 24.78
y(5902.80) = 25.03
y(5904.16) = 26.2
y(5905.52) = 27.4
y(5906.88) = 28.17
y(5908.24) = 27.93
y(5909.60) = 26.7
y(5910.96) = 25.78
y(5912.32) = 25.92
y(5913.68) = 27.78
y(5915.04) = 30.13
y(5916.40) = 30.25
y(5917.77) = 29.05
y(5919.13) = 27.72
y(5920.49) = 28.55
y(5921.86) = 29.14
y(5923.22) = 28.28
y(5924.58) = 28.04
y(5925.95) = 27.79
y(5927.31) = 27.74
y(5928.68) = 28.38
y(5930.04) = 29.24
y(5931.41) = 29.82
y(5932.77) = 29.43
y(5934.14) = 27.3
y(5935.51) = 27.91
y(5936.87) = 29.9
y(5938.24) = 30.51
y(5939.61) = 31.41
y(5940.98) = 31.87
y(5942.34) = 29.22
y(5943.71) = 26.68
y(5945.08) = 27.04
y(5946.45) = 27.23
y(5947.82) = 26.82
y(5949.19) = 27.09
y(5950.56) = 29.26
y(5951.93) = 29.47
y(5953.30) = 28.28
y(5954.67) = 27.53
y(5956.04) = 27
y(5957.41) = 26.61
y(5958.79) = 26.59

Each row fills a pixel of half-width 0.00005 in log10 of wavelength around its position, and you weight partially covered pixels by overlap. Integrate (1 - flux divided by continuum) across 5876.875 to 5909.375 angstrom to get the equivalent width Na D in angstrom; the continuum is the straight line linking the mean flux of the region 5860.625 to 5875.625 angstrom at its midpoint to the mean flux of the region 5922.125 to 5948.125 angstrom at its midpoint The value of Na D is 5.6 angstrom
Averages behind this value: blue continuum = 28.1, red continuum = 28.7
